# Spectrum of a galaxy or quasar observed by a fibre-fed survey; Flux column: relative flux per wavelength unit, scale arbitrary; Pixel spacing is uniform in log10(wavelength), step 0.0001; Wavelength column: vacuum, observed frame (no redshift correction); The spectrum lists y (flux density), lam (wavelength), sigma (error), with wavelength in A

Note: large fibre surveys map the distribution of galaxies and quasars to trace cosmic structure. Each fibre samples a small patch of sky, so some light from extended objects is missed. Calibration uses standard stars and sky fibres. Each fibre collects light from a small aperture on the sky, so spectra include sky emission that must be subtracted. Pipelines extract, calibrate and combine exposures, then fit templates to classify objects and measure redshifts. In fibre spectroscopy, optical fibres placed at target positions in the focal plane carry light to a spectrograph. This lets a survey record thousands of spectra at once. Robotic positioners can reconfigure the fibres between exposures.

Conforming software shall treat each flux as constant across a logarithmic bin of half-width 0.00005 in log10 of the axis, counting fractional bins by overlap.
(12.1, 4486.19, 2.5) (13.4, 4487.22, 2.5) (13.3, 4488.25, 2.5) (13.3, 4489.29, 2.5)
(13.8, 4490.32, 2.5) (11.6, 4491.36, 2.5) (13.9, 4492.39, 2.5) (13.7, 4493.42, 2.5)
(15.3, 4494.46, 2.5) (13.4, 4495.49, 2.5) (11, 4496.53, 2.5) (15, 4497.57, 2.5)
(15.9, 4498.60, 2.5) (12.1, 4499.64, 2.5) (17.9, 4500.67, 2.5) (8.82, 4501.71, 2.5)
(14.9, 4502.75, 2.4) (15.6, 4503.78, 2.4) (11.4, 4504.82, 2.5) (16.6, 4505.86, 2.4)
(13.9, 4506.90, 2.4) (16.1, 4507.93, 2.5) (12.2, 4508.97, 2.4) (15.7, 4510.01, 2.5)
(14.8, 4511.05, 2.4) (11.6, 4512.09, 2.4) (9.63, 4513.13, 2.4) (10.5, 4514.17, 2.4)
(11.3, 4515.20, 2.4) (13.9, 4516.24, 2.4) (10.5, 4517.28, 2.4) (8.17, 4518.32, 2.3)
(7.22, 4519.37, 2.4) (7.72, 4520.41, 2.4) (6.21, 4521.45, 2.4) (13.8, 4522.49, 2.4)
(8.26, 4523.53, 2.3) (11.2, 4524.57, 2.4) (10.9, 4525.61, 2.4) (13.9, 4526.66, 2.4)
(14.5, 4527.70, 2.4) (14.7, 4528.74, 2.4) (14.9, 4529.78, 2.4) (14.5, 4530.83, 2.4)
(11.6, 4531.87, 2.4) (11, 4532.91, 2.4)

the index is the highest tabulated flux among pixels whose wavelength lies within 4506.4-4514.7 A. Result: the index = 16.1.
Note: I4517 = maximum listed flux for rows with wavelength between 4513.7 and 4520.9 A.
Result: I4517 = 13.9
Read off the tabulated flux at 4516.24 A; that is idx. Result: 13.9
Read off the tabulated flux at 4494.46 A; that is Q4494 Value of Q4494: 15.3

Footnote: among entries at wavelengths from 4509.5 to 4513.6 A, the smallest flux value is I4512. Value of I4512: 9.63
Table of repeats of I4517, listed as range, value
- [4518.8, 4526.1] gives 13.8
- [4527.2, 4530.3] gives 14.9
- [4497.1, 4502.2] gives 17.9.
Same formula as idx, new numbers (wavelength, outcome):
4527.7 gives 14.5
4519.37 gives 7.22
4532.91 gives 11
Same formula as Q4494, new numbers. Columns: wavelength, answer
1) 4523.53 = 8.26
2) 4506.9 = 13.9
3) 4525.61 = 10.9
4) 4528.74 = 14.7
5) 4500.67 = 17.9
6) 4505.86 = 16.6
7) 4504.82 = 11.4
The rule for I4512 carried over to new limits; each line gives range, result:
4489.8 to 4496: 11.6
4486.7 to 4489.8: 13.3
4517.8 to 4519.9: 7.22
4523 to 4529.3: 8.26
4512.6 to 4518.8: 8.17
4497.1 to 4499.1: 15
